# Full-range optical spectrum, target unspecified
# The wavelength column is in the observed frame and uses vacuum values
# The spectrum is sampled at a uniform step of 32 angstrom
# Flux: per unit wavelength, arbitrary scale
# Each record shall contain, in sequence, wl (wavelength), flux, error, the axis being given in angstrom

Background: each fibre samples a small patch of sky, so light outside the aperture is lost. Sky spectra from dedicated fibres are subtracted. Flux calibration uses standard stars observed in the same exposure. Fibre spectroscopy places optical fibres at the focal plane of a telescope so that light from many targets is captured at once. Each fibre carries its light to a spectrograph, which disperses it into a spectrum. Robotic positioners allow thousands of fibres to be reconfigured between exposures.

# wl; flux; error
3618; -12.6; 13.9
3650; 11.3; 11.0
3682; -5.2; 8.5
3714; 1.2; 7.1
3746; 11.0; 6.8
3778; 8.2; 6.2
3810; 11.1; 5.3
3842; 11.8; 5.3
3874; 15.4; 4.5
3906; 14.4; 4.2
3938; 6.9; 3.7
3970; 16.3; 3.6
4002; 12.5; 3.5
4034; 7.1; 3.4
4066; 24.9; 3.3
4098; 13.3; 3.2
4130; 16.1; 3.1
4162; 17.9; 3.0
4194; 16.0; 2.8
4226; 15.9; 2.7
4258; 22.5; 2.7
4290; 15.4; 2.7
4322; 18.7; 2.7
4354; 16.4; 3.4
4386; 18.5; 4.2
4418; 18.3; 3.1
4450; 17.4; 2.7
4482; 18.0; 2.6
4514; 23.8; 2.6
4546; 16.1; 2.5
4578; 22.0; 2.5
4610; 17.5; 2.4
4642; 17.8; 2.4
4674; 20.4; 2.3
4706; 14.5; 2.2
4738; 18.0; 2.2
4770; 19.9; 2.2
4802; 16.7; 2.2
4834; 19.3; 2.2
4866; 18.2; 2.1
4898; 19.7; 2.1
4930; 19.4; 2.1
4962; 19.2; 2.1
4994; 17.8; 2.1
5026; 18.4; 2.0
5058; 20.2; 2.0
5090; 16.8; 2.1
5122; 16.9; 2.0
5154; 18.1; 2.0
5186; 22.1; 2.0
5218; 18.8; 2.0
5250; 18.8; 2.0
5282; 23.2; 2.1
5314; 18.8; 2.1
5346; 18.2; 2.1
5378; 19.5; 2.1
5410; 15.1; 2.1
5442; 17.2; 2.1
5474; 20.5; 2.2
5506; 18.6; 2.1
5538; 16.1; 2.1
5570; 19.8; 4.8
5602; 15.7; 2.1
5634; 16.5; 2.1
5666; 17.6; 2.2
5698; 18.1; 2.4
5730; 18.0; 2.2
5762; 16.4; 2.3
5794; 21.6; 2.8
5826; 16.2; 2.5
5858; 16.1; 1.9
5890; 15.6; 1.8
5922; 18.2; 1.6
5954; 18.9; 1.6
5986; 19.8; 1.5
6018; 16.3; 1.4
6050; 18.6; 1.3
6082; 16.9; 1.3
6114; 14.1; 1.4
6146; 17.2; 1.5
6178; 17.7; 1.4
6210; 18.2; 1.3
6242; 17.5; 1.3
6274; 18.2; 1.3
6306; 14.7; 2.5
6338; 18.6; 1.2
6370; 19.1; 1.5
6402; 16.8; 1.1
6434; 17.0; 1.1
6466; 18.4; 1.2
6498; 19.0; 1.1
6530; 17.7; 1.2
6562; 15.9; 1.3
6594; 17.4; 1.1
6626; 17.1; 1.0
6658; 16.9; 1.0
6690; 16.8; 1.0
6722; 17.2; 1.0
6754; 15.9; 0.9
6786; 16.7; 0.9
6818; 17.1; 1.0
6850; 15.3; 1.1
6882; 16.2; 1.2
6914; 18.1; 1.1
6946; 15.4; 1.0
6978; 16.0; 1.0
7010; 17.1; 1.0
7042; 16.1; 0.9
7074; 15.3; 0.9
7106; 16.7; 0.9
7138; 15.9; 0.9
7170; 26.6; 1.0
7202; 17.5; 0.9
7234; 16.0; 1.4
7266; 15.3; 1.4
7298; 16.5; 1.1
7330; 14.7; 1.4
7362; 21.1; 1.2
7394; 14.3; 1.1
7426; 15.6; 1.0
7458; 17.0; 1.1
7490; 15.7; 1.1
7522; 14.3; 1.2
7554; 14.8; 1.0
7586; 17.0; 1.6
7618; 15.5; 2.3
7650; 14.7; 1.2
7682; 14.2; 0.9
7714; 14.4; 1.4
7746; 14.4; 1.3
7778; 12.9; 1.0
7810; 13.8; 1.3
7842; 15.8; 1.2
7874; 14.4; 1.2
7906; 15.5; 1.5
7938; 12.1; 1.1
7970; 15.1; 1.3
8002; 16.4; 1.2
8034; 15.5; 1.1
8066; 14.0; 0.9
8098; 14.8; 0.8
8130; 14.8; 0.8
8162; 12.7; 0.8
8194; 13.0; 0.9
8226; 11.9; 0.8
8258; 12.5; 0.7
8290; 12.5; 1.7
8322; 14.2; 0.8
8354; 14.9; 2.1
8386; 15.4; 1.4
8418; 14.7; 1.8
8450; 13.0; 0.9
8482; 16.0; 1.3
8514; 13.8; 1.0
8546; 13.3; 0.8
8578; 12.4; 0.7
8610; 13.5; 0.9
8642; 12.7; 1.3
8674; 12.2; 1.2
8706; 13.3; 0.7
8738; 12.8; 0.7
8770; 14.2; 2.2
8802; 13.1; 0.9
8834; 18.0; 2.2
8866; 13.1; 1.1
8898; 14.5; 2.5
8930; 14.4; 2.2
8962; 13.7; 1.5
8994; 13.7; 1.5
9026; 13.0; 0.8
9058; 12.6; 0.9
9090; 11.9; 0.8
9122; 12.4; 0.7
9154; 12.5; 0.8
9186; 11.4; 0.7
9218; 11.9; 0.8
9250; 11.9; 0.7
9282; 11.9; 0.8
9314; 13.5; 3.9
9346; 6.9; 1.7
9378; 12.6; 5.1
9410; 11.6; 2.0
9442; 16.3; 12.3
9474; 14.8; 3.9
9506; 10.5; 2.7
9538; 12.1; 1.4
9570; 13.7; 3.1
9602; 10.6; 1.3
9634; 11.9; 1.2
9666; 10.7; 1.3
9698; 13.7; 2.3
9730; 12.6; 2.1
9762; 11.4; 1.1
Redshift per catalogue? 0.09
